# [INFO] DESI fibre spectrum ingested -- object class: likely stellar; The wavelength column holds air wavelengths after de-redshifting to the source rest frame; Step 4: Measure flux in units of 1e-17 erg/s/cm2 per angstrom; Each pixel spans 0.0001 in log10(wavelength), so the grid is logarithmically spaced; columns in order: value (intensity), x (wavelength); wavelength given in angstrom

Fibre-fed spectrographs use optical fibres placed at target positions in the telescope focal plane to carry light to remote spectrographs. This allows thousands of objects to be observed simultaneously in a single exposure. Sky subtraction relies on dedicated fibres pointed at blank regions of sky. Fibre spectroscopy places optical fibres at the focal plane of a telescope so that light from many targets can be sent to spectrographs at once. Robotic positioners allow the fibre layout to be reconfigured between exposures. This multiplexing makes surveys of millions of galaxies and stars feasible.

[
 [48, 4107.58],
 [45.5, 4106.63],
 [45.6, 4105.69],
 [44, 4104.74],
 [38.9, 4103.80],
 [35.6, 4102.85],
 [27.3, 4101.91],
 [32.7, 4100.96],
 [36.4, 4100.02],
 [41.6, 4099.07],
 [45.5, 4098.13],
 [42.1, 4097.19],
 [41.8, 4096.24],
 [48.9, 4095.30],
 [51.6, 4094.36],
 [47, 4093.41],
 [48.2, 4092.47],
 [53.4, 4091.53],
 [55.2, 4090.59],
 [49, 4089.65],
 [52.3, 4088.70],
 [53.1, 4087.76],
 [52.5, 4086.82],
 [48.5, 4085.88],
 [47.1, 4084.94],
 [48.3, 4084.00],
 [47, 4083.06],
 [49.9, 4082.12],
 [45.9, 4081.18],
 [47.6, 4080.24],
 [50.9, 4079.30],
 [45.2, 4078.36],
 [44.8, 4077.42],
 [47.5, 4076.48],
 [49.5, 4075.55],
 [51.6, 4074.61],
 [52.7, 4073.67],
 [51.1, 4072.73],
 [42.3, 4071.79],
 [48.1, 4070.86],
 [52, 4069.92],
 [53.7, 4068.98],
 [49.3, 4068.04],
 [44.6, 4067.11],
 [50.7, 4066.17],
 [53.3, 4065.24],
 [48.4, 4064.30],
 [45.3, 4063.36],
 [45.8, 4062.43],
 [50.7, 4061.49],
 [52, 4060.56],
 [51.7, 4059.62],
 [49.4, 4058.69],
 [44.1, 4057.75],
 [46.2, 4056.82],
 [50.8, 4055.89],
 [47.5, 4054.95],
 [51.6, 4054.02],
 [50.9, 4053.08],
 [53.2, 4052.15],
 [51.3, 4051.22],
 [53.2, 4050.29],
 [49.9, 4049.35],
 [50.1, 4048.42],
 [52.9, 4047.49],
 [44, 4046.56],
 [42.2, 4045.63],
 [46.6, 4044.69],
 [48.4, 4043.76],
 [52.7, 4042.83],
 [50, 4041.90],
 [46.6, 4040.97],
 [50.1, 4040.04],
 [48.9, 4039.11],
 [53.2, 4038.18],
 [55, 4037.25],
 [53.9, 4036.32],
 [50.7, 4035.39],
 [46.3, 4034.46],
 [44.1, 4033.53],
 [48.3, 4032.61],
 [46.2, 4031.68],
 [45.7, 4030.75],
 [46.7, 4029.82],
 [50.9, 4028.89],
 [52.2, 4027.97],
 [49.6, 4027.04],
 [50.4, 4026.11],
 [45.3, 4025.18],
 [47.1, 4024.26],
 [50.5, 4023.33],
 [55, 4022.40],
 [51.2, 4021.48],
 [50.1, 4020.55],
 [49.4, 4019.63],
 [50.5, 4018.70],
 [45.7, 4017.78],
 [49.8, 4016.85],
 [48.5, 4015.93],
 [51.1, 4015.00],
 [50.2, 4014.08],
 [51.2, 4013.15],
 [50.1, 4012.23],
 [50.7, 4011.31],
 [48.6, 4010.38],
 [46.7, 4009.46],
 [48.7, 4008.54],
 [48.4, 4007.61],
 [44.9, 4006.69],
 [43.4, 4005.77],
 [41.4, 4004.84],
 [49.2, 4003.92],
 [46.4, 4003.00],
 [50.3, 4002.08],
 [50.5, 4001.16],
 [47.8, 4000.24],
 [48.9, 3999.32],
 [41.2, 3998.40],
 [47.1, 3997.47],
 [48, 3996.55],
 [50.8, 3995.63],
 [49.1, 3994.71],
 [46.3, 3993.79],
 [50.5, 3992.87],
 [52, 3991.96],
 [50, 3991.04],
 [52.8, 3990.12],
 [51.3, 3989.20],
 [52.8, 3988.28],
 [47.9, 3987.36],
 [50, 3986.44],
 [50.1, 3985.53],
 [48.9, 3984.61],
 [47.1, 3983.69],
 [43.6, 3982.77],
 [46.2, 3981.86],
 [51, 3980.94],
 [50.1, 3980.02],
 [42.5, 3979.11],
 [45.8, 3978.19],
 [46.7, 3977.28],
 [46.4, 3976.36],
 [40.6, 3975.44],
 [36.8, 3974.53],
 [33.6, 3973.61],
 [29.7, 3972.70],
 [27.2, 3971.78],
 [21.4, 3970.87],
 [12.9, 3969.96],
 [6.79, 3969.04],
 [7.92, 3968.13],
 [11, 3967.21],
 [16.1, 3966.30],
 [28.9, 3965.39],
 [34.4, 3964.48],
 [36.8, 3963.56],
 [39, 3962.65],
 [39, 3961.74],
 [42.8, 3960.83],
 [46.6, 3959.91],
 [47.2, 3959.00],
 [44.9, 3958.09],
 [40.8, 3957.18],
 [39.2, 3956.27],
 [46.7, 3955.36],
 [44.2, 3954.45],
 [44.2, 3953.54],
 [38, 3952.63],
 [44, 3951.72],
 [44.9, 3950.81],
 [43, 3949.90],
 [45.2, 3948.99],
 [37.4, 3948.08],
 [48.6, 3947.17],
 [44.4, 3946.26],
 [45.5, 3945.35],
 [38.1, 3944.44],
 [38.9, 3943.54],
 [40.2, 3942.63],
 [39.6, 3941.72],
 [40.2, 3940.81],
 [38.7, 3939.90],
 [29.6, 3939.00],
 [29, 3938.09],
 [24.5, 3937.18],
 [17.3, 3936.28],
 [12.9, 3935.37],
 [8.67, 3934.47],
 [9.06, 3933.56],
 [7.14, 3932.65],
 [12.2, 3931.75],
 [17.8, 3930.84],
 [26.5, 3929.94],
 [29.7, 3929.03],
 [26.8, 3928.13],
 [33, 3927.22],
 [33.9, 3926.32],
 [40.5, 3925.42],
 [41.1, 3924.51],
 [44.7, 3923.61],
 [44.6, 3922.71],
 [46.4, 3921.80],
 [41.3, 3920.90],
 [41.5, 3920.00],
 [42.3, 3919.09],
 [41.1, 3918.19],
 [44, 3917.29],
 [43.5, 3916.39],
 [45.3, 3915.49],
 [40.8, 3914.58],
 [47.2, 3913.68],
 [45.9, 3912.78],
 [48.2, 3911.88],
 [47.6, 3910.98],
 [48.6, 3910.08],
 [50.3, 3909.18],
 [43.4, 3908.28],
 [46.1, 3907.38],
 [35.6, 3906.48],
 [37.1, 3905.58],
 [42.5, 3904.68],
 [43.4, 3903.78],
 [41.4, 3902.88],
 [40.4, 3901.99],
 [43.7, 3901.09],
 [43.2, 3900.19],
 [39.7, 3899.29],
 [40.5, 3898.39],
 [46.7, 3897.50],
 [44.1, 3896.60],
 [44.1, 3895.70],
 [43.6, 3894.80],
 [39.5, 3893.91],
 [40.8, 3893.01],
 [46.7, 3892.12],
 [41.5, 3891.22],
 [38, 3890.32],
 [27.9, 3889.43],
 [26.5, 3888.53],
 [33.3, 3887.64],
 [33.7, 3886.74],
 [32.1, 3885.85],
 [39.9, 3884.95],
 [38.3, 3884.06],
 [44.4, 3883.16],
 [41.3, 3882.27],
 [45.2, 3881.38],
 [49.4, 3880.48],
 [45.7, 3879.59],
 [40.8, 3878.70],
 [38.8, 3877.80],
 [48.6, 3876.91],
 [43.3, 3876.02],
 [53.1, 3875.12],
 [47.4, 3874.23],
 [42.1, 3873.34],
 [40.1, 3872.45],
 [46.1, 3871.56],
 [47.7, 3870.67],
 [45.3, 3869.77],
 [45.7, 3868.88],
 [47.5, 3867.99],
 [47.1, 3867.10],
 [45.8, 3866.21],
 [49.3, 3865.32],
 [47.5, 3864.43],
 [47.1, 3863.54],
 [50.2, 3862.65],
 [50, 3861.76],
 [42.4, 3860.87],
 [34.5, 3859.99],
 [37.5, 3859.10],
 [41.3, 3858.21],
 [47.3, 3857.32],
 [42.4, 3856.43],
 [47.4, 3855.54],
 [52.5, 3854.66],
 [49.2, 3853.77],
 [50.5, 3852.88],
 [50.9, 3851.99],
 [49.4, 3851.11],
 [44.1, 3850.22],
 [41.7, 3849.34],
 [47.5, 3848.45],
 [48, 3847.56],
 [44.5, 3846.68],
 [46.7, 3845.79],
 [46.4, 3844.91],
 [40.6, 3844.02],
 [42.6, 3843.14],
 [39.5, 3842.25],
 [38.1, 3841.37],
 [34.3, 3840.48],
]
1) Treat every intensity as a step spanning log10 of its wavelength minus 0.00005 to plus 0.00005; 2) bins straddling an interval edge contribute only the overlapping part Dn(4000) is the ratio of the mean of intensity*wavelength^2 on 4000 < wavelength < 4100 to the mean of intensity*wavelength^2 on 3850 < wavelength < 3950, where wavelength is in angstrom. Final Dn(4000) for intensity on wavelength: 1.31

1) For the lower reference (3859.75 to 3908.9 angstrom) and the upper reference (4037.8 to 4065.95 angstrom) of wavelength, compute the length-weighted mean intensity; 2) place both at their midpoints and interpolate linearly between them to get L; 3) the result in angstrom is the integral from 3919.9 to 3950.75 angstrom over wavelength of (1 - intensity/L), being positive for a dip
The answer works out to 8.11 angstrom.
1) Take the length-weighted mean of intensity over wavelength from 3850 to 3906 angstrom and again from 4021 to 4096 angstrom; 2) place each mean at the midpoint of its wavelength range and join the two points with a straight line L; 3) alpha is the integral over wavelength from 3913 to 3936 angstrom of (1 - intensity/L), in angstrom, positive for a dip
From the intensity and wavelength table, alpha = 6.1 angstrom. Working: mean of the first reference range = 43.3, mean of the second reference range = 49.3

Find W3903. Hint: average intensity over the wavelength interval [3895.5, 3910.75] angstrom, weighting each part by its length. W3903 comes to 43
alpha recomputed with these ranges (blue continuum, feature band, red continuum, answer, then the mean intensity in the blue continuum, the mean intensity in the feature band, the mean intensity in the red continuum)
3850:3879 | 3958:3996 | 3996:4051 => 6.4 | 45.9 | 39.8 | 48.8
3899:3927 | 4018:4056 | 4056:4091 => -1.4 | 43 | 49.6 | 49.1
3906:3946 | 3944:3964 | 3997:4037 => -1.6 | 35.7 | 42.8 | 48.5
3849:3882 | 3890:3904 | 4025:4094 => 1.2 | 45.8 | 42.4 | 49.3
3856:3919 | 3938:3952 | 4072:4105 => 1.0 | 43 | 40.7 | 46.4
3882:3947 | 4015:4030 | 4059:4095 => -1.4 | 37.4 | 49.7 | 49.4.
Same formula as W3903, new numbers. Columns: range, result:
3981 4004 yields 48.8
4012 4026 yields 49.7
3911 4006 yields 39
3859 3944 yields 39.3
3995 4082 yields 48.9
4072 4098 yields 48.9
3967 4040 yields 45.6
